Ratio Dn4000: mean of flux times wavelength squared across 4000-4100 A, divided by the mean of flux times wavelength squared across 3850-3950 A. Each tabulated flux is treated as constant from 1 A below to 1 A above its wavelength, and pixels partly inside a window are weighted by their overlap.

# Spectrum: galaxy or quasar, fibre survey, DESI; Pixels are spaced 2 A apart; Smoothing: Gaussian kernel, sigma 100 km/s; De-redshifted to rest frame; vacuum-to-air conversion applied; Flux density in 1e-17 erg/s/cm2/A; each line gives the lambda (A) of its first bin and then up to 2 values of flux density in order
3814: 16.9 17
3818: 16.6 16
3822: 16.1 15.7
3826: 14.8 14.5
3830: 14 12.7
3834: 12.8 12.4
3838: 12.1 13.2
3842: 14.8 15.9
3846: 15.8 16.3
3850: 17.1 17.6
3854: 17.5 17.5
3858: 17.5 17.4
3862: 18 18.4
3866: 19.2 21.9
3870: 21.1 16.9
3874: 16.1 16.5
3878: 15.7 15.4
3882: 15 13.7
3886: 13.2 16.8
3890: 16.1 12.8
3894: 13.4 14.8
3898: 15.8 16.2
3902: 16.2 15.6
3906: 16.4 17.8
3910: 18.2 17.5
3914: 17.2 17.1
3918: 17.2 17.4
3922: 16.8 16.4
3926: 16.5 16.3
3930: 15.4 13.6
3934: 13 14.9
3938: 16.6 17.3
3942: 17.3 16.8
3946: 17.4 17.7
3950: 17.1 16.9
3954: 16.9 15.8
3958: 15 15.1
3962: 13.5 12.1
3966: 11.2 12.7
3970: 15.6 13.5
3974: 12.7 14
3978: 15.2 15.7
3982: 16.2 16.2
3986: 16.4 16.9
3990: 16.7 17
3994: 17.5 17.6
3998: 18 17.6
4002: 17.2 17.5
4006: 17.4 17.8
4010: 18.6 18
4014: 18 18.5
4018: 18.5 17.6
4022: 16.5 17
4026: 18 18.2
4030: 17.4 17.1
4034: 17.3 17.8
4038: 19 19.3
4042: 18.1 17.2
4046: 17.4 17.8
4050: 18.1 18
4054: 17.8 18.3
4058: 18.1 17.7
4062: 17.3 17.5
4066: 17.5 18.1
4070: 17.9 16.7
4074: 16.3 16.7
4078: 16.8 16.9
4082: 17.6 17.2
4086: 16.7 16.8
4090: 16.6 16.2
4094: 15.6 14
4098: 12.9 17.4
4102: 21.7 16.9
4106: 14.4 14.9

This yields 1.13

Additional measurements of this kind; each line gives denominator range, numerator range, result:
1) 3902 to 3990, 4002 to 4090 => 1.17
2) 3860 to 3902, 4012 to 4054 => 1.18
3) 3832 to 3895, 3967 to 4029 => 1.12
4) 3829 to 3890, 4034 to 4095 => 1.20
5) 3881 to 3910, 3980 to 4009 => 1.17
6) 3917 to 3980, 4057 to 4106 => 1.17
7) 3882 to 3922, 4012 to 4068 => 1.20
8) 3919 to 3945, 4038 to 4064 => 1.19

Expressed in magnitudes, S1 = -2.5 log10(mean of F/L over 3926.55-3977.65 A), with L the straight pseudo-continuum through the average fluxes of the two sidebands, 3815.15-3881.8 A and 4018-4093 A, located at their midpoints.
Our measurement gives 0.11 mag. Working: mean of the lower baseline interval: 16.2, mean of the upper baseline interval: 17.5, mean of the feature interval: 15.1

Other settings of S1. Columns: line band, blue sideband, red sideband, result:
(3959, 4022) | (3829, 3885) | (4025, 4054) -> 0.08 mag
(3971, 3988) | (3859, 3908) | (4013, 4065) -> 0.15 mag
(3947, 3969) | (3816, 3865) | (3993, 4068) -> 0.14 mag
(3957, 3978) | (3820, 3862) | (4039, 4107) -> 0.20 mag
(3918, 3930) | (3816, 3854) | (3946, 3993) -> -0.10 mag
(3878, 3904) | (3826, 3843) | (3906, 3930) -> 0.06 mag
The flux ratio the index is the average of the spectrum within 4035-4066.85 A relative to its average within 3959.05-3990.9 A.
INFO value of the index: 1.23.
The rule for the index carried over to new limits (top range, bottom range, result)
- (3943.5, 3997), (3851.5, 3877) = 0.86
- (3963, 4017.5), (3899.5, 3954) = 0.98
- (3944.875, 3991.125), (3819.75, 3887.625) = 0.95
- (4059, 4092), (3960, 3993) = 1.16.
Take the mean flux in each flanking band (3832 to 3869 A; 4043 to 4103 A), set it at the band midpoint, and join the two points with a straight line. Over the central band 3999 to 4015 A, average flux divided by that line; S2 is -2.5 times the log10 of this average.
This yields -0.05 mag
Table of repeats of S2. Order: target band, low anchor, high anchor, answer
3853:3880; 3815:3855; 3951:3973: -0.19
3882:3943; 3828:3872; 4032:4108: 0.04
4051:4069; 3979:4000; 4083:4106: -0.08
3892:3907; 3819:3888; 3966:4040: 0.06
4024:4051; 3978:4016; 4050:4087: -0.03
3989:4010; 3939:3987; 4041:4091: -0.09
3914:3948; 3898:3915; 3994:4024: 0.05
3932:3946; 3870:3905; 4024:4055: 0.03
